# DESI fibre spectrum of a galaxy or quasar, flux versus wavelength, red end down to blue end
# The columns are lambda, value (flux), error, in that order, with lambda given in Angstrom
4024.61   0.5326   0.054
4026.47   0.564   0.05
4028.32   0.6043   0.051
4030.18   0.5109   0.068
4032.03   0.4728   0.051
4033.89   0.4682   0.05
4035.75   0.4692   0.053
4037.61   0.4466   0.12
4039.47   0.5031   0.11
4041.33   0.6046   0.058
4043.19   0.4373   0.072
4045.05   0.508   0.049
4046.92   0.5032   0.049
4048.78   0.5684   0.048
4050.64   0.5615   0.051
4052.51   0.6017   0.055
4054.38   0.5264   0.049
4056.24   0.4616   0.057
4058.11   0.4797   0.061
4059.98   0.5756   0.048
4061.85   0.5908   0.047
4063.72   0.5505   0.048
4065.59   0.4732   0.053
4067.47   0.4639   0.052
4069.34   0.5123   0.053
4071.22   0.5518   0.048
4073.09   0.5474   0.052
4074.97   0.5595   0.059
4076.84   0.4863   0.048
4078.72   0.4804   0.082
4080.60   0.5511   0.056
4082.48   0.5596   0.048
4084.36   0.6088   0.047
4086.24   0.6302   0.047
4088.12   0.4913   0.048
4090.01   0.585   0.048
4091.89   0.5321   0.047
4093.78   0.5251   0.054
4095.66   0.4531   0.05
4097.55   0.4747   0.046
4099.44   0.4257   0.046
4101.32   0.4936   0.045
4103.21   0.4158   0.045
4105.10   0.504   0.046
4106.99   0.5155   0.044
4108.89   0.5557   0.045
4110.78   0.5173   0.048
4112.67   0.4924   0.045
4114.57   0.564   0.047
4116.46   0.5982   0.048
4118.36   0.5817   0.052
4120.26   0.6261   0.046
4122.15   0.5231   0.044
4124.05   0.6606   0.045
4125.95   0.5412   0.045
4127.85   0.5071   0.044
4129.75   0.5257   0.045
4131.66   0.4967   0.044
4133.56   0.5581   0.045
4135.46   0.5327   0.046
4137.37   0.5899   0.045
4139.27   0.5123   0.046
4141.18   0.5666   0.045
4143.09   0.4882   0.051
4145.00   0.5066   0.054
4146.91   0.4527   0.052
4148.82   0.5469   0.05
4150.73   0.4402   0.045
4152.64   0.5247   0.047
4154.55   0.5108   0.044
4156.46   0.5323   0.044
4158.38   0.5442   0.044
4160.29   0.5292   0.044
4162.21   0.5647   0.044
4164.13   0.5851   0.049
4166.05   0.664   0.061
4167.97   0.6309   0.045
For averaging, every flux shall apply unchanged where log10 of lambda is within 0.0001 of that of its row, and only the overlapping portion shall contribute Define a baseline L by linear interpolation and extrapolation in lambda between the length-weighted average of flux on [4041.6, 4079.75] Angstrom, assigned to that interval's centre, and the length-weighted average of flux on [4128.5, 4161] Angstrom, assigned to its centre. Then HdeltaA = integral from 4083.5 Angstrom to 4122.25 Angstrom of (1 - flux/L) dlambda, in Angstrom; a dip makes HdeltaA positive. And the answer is -0.5 Angstrom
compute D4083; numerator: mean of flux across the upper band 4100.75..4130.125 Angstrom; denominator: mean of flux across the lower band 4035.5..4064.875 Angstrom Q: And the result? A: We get 1.0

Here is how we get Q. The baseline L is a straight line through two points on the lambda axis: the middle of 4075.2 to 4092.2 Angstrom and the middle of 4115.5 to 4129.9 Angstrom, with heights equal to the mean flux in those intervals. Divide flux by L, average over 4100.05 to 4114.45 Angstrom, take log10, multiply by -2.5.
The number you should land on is 0.13 mag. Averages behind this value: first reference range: 0.548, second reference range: 0.573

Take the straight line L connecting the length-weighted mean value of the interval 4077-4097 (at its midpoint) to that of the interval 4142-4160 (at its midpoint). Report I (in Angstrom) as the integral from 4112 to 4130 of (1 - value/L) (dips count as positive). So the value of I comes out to -1.49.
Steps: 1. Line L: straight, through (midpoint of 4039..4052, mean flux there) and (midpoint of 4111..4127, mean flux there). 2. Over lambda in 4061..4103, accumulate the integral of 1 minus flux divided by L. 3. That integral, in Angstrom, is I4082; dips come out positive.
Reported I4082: 2.1 Angstrom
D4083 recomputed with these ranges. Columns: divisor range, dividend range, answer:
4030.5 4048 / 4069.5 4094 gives 1.11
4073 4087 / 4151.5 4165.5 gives 0.98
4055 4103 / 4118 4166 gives 1.04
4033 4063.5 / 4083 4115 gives 0.99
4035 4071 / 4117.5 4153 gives 1.03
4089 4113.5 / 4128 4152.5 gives 1.04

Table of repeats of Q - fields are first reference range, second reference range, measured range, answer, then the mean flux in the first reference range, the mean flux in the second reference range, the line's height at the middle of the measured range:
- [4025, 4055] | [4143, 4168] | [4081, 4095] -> -0.06 mag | 0.522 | 0.535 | 0.528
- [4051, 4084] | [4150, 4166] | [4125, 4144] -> 0.01 mag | 0.53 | 0.538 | 0.536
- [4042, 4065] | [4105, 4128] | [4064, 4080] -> 0.05 mag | 0.531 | 0.556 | 0.538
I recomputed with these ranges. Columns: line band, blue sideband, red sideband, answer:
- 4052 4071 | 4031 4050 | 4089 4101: -0.90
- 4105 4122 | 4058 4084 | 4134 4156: -0.94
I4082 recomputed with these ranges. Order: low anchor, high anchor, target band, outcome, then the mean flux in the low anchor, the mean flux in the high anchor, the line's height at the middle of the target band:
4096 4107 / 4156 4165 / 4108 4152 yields -2.8 Angstrom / 0.467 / 0.551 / 0.508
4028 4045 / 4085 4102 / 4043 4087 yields -2.4 Angstrom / 0.499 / 0.514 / 0.506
